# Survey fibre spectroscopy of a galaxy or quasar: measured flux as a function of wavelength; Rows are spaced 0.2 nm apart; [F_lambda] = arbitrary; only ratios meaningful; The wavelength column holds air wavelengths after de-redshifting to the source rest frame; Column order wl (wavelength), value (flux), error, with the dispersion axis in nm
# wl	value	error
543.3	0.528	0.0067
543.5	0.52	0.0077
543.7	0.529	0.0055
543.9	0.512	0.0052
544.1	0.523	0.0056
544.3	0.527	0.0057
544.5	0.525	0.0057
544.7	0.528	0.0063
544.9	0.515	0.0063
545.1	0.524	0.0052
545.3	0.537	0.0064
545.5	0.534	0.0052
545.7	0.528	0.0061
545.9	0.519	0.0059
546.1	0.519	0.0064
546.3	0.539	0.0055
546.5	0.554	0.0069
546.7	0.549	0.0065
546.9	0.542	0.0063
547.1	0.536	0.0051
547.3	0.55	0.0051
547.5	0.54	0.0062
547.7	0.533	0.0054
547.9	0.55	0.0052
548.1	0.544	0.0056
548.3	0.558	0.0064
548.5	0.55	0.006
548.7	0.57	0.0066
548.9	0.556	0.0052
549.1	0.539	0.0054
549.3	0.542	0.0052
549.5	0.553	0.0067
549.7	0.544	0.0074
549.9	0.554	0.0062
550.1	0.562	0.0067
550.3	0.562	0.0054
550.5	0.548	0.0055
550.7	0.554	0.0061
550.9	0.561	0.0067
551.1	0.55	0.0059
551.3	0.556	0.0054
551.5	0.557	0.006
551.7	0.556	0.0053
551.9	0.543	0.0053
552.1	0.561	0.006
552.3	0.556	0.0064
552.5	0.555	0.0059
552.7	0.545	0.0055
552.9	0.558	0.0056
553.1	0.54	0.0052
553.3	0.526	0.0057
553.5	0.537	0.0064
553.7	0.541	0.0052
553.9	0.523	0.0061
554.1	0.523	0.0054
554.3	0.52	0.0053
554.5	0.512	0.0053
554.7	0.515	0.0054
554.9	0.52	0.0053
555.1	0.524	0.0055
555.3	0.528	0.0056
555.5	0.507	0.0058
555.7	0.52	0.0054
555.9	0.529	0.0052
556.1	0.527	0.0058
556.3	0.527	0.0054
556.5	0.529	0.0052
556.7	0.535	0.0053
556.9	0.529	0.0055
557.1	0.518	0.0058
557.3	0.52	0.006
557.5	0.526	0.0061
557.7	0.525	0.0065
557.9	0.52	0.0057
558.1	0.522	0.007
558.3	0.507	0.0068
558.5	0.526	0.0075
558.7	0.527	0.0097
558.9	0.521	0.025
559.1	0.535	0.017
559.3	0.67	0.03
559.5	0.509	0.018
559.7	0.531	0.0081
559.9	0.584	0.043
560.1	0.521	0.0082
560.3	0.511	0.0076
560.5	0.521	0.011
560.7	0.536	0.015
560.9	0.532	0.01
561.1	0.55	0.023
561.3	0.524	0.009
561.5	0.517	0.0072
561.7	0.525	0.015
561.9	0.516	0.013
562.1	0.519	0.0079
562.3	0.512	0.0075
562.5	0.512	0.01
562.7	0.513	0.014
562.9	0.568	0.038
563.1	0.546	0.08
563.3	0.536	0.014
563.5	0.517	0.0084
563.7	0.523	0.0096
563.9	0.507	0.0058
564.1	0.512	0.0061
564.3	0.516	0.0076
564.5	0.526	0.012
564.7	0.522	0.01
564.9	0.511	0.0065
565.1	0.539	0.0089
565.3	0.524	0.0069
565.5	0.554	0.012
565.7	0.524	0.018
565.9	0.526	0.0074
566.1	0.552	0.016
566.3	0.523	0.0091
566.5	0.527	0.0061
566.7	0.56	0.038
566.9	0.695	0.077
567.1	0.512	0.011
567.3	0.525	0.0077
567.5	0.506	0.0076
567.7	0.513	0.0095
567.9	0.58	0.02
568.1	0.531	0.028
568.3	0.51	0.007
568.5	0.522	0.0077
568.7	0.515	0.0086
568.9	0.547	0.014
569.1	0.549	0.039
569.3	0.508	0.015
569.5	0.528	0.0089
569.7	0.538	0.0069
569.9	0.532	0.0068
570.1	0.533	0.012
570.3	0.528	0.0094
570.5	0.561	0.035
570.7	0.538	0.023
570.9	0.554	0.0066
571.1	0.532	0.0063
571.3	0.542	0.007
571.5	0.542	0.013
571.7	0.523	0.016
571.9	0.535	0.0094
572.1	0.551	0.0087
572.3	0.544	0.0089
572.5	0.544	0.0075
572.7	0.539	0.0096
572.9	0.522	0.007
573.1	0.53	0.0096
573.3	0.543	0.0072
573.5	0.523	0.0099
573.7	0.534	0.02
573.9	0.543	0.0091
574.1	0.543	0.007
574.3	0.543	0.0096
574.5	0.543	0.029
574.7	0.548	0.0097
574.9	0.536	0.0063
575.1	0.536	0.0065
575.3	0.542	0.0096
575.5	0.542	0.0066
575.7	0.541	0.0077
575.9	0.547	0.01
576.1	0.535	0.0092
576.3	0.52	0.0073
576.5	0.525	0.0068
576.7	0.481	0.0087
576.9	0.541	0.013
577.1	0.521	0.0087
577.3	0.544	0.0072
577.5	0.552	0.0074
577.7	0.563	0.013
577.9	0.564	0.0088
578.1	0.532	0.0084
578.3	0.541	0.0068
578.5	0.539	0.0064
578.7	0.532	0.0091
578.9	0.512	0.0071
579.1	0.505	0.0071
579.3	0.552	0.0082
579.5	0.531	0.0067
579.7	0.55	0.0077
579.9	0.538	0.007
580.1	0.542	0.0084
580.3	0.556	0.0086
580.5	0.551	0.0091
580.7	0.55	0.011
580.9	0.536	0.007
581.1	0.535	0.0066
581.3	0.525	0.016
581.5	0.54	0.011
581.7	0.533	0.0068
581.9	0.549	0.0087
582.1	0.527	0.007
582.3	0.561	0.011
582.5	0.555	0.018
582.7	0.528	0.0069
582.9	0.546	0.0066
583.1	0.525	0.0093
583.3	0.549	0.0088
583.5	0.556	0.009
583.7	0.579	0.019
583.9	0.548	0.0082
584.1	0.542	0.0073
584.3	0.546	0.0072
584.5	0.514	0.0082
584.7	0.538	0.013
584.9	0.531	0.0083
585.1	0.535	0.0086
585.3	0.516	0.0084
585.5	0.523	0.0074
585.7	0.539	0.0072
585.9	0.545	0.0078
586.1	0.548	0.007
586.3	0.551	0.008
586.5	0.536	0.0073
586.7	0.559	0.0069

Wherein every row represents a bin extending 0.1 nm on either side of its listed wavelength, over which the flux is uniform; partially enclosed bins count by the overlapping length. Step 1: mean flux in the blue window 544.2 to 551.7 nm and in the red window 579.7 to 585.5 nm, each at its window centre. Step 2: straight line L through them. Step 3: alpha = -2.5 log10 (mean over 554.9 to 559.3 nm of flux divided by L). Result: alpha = 0.03 mag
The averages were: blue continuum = 0.544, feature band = 0.527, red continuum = 0.541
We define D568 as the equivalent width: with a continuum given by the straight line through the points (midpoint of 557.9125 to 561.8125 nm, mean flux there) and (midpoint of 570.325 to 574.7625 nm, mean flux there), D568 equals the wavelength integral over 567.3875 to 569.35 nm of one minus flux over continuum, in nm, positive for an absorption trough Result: 0.034 nm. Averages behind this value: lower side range 0.535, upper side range 0.54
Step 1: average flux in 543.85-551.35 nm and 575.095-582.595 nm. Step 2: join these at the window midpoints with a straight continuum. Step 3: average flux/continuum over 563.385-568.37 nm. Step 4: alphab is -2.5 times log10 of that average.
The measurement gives 0.01 mag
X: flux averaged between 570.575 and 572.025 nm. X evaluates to 0.539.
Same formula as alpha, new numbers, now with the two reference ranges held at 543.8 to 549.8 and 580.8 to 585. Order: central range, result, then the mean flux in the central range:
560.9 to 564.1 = 0.03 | 0.525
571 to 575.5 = 0.00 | 0.538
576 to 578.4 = 0.01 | 0.535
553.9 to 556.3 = 0.04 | 0.521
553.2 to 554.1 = 0.02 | 0.531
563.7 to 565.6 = 0.03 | 0.523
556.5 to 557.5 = 0.03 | 0.526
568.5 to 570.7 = 0.01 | 0.534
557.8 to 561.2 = 0.00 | 0.537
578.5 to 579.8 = 0.02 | 0.531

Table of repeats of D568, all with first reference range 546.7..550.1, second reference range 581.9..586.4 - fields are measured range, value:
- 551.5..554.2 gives 0.02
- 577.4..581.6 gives 0.01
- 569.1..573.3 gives 0.05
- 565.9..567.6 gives -0.01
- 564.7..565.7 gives 0.03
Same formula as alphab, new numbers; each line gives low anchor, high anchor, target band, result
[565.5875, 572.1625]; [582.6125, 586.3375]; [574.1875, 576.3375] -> -0.002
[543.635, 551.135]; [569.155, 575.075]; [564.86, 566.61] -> 0.013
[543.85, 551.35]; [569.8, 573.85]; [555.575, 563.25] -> 0.019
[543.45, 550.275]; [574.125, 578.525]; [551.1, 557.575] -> 0.010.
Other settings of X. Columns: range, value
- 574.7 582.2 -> 0.537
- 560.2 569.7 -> 0.531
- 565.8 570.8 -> 0.538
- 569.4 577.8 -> 0.537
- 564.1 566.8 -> 0.53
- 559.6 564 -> 0.528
